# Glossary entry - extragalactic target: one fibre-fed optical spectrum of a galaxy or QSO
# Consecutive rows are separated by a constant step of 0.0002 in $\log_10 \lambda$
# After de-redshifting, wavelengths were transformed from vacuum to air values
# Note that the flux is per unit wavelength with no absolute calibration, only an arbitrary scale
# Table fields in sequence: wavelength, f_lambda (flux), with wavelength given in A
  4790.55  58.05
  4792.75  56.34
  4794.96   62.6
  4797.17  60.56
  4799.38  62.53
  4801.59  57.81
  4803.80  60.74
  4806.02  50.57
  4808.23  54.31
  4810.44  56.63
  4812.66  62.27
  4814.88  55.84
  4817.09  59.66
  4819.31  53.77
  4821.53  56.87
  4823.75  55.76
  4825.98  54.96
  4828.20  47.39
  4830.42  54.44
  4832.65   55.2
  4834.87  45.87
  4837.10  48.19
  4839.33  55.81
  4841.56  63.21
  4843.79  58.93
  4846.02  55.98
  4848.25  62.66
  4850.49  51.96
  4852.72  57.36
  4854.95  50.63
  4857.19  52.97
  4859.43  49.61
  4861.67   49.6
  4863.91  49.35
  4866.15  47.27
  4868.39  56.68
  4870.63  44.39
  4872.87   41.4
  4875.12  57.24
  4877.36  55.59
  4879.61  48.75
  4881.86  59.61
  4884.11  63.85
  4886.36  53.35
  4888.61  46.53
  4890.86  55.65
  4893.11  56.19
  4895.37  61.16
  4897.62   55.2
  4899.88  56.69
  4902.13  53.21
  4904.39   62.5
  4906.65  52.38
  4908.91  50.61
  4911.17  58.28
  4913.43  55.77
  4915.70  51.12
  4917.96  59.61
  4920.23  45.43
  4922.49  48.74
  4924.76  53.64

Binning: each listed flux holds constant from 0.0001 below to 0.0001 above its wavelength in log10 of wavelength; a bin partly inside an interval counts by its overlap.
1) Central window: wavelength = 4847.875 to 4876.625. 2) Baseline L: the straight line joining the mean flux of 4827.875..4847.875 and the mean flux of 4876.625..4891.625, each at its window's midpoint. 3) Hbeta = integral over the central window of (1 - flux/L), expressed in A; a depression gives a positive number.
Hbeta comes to 1.69 A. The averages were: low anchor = 54.5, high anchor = 54.7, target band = 51.4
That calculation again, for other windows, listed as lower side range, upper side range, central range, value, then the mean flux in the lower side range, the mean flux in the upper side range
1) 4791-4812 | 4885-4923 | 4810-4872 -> 3.00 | 58.1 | 54.4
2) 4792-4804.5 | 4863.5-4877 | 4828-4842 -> 0.54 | 60.2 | 49.8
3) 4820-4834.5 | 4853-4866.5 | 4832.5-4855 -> -1.40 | 53.7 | 50.5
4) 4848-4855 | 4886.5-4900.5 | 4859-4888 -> 1.72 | 55.6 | 55.1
